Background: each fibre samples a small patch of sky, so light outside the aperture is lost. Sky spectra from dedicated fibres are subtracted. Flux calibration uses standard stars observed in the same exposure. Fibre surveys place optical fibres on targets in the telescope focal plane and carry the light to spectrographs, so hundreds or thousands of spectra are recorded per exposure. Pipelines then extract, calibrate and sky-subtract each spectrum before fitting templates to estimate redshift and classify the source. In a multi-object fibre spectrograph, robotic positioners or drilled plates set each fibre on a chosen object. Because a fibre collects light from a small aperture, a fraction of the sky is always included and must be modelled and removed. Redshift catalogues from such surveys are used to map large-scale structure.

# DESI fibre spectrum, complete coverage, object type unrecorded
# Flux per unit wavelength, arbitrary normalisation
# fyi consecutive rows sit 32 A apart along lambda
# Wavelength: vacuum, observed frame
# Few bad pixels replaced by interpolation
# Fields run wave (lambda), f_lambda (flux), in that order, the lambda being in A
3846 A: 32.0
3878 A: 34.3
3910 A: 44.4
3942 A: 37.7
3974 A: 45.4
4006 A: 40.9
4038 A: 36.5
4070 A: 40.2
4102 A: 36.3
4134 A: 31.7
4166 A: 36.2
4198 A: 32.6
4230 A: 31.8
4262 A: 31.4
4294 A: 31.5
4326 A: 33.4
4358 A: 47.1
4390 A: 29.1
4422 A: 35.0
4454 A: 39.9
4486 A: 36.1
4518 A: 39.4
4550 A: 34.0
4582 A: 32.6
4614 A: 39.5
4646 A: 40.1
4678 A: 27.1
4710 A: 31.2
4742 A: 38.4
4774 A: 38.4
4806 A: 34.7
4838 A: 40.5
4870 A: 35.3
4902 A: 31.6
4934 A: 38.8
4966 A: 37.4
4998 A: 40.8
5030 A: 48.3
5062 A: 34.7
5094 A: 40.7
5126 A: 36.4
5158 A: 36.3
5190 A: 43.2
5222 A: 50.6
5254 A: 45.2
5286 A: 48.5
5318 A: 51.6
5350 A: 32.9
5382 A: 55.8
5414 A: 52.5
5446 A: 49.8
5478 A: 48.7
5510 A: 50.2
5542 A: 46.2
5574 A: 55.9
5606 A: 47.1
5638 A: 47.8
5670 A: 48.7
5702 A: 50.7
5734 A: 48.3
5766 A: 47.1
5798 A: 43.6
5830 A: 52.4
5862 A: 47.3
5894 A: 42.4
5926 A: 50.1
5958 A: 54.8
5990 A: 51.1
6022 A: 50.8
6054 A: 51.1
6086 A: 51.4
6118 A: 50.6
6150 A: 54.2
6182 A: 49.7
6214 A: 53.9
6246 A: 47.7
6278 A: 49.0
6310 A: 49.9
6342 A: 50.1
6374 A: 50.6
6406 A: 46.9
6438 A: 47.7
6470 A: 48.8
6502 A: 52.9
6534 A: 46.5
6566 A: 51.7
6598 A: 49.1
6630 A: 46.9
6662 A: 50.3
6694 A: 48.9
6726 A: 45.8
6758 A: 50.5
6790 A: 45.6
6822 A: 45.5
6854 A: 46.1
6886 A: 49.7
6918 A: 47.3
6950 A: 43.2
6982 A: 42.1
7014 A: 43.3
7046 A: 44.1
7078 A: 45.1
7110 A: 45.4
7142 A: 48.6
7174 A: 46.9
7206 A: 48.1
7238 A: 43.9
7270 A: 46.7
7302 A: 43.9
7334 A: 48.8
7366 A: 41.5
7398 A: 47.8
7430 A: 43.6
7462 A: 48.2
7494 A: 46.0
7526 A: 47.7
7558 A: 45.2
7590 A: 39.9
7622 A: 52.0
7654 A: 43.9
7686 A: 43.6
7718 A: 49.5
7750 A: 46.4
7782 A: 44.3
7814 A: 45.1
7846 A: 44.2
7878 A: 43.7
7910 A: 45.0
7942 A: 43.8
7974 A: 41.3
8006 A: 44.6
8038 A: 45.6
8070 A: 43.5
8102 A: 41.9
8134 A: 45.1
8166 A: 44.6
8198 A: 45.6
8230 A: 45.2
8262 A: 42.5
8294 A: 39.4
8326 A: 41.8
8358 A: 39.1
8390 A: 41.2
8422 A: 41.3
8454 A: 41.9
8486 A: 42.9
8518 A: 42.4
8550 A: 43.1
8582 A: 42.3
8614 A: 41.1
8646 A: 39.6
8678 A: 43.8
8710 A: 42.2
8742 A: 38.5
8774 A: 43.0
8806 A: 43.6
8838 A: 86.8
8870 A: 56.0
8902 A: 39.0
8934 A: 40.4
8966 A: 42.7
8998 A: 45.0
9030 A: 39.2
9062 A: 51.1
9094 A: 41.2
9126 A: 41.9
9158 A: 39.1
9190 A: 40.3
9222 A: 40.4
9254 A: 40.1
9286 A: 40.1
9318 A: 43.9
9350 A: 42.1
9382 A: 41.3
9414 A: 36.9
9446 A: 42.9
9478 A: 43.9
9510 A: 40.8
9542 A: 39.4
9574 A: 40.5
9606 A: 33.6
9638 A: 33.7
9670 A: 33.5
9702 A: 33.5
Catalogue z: 0.35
